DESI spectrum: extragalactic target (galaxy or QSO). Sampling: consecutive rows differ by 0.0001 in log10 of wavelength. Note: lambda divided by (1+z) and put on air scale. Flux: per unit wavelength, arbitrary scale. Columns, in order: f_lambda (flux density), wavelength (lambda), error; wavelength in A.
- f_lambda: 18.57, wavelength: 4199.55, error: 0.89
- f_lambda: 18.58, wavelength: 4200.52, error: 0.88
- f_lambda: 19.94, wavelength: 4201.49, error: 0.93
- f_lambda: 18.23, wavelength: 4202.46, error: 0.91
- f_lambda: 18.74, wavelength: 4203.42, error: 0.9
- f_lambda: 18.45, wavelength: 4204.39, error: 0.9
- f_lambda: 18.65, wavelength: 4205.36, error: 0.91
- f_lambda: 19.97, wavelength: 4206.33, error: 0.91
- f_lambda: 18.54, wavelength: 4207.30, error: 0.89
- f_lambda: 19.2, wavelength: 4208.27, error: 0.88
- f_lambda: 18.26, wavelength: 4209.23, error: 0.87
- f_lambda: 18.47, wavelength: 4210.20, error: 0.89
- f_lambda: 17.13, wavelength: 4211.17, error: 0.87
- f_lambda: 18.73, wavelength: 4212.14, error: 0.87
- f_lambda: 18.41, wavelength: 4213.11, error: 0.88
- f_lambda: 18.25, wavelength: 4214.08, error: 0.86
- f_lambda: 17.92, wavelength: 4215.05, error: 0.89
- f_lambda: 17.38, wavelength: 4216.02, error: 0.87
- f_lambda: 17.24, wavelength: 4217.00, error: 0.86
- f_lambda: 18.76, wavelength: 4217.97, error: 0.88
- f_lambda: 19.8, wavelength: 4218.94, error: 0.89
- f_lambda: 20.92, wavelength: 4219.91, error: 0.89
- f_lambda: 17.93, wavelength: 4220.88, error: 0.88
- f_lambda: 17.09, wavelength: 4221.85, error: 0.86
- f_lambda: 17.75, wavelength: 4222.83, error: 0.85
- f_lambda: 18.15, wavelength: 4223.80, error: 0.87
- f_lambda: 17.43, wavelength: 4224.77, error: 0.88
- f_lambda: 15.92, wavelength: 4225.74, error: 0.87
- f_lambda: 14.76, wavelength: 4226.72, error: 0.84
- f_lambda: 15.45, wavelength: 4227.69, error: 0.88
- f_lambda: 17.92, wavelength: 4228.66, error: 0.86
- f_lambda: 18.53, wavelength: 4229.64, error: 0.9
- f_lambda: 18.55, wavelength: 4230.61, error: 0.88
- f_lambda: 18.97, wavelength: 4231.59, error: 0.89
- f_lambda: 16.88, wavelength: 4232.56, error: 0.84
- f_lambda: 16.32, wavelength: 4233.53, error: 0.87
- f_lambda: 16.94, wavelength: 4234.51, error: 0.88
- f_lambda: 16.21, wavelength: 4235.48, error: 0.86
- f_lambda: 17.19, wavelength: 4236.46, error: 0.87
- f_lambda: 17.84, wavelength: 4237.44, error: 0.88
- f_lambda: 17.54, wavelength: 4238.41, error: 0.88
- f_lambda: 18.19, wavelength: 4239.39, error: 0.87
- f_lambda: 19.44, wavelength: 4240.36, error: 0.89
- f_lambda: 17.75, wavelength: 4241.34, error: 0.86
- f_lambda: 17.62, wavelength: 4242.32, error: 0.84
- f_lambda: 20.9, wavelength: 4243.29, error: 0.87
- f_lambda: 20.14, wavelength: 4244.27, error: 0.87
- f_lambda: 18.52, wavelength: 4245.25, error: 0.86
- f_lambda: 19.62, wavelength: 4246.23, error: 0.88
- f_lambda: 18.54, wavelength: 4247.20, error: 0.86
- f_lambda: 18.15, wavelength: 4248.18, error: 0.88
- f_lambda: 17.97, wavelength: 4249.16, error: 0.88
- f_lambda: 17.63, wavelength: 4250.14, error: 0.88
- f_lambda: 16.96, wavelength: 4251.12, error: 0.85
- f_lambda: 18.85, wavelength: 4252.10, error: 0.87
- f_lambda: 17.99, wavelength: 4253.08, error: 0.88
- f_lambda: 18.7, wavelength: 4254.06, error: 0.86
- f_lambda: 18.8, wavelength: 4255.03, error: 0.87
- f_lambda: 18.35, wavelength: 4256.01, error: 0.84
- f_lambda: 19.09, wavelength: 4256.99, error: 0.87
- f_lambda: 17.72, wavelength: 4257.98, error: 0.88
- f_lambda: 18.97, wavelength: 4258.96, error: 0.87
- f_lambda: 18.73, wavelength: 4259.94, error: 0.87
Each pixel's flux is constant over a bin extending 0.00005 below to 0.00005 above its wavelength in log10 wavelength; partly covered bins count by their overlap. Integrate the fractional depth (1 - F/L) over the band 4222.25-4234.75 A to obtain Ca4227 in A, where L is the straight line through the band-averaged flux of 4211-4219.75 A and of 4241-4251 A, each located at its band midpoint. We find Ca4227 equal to 0.8 A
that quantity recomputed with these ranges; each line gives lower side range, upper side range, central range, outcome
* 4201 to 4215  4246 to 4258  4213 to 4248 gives 1.0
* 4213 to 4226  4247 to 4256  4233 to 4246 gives 0.1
